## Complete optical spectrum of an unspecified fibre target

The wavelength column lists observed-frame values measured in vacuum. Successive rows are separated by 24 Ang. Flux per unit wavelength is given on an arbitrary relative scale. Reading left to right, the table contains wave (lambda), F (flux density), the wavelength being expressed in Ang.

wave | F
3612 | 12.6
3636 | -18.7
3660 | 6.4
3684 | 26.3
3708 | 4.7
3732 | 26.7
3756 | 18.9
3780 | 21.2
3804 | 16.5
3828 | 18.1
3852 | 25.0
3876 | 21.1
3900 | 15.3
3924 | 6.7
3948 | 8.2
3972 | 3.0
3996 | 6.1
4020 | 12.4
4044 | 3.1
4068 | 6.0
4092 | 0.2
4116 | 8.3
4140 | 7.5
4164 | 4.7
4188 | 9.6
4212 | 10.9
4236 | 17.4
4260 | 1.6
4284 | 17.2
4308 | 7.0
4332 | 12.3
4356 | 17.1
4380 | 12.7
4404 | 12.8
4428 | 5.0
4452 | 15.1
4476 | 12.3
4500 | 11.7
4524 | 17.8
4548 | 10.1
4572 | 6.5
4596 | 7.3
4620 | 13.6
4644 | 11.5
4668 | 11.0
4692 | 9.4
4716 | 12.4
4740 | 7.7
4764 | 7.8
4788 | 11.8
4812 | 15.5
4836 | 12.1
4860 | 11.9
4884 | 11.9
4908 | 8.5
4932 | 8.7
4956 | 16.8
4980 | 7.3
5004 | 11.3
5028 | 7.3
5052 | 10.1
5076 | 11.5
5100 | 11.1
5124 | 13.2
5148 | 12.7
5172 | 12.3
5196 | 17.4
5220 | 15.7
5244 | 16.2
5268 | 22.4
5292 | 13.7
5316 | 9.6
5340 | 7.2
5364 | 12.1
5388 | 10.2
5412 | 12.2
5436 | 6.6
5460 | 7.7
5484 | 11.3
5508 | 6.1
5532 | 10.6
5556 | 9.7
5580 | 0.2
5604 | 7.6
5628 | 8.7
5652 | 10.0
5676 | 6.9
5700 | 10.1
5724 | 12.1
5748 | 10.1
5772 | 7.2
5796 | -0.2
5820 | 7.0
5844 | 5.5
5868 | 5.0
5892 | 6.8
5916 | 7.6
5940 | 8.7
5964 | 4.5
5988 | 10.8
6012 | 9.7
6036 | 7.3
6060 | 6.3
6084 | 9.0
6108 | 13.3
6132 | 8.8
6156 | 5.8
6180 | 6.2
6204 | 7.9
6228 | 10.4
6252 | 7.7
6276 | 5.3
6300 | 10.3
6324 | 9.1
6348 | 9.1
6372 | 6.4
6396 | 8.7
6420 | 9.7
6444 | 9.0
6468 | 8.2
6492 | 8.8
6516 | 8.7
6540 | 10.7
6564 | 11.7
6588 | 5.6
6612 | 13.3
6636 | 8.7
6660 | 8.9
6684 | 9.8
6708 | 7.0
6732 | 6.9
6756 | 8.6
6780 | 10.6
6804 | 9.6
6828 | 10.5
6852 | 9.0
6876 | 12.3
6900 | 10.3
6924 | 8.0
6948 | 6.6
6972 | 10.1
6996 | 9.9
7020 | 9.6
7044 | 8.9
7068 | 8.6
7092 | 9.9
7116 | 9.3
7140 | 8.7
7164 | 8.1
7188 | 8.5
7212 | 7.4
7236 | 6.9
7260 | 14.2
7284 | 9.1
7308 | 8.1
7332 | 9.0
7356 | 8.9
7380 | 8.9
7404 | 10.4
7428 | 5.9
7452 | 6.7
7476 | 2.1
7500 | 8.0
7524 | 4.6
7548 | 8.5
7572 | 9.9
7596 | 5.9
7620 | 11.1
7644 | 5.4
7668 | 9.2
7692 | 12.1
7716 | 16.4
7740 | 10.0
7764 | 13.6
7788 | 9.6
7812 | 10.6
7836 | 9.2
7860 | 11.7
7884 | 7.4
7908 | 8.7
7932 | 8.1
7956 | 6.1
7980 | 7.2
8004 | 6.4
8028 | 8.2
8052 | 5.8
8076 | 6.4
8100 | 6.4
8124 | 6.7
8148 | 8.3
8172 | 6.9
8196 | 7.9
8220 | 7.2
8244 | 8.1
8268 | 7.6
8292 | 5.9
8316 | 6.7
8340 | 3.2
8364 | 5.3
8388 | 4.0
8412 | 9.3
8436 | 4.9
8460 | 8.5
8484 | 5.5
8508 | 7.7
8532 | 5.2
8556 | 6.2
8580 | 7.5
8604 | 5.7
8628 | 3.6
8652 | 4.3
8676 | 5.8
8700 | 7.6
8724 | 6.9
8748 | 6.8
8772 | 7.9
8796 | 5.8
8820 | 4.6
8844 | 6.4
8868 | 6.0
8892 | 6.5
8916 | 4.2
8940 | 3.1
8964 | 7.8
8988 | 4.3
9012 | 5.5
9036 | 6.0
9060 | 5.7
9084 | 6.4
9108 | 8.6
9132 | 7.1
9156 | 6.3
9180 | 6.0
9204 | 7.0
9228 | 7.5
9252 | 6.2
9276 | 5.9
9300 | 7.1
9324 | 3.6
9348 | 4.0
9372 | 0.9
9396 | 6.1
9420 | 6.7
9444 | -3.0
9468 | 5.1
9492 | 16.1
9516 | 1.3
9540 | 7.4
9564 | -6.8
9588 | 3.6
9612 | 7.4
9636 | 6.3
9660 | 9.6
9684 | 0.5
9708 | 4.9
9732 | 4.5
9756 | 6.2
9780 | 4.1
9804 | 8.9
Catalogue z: 1.76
